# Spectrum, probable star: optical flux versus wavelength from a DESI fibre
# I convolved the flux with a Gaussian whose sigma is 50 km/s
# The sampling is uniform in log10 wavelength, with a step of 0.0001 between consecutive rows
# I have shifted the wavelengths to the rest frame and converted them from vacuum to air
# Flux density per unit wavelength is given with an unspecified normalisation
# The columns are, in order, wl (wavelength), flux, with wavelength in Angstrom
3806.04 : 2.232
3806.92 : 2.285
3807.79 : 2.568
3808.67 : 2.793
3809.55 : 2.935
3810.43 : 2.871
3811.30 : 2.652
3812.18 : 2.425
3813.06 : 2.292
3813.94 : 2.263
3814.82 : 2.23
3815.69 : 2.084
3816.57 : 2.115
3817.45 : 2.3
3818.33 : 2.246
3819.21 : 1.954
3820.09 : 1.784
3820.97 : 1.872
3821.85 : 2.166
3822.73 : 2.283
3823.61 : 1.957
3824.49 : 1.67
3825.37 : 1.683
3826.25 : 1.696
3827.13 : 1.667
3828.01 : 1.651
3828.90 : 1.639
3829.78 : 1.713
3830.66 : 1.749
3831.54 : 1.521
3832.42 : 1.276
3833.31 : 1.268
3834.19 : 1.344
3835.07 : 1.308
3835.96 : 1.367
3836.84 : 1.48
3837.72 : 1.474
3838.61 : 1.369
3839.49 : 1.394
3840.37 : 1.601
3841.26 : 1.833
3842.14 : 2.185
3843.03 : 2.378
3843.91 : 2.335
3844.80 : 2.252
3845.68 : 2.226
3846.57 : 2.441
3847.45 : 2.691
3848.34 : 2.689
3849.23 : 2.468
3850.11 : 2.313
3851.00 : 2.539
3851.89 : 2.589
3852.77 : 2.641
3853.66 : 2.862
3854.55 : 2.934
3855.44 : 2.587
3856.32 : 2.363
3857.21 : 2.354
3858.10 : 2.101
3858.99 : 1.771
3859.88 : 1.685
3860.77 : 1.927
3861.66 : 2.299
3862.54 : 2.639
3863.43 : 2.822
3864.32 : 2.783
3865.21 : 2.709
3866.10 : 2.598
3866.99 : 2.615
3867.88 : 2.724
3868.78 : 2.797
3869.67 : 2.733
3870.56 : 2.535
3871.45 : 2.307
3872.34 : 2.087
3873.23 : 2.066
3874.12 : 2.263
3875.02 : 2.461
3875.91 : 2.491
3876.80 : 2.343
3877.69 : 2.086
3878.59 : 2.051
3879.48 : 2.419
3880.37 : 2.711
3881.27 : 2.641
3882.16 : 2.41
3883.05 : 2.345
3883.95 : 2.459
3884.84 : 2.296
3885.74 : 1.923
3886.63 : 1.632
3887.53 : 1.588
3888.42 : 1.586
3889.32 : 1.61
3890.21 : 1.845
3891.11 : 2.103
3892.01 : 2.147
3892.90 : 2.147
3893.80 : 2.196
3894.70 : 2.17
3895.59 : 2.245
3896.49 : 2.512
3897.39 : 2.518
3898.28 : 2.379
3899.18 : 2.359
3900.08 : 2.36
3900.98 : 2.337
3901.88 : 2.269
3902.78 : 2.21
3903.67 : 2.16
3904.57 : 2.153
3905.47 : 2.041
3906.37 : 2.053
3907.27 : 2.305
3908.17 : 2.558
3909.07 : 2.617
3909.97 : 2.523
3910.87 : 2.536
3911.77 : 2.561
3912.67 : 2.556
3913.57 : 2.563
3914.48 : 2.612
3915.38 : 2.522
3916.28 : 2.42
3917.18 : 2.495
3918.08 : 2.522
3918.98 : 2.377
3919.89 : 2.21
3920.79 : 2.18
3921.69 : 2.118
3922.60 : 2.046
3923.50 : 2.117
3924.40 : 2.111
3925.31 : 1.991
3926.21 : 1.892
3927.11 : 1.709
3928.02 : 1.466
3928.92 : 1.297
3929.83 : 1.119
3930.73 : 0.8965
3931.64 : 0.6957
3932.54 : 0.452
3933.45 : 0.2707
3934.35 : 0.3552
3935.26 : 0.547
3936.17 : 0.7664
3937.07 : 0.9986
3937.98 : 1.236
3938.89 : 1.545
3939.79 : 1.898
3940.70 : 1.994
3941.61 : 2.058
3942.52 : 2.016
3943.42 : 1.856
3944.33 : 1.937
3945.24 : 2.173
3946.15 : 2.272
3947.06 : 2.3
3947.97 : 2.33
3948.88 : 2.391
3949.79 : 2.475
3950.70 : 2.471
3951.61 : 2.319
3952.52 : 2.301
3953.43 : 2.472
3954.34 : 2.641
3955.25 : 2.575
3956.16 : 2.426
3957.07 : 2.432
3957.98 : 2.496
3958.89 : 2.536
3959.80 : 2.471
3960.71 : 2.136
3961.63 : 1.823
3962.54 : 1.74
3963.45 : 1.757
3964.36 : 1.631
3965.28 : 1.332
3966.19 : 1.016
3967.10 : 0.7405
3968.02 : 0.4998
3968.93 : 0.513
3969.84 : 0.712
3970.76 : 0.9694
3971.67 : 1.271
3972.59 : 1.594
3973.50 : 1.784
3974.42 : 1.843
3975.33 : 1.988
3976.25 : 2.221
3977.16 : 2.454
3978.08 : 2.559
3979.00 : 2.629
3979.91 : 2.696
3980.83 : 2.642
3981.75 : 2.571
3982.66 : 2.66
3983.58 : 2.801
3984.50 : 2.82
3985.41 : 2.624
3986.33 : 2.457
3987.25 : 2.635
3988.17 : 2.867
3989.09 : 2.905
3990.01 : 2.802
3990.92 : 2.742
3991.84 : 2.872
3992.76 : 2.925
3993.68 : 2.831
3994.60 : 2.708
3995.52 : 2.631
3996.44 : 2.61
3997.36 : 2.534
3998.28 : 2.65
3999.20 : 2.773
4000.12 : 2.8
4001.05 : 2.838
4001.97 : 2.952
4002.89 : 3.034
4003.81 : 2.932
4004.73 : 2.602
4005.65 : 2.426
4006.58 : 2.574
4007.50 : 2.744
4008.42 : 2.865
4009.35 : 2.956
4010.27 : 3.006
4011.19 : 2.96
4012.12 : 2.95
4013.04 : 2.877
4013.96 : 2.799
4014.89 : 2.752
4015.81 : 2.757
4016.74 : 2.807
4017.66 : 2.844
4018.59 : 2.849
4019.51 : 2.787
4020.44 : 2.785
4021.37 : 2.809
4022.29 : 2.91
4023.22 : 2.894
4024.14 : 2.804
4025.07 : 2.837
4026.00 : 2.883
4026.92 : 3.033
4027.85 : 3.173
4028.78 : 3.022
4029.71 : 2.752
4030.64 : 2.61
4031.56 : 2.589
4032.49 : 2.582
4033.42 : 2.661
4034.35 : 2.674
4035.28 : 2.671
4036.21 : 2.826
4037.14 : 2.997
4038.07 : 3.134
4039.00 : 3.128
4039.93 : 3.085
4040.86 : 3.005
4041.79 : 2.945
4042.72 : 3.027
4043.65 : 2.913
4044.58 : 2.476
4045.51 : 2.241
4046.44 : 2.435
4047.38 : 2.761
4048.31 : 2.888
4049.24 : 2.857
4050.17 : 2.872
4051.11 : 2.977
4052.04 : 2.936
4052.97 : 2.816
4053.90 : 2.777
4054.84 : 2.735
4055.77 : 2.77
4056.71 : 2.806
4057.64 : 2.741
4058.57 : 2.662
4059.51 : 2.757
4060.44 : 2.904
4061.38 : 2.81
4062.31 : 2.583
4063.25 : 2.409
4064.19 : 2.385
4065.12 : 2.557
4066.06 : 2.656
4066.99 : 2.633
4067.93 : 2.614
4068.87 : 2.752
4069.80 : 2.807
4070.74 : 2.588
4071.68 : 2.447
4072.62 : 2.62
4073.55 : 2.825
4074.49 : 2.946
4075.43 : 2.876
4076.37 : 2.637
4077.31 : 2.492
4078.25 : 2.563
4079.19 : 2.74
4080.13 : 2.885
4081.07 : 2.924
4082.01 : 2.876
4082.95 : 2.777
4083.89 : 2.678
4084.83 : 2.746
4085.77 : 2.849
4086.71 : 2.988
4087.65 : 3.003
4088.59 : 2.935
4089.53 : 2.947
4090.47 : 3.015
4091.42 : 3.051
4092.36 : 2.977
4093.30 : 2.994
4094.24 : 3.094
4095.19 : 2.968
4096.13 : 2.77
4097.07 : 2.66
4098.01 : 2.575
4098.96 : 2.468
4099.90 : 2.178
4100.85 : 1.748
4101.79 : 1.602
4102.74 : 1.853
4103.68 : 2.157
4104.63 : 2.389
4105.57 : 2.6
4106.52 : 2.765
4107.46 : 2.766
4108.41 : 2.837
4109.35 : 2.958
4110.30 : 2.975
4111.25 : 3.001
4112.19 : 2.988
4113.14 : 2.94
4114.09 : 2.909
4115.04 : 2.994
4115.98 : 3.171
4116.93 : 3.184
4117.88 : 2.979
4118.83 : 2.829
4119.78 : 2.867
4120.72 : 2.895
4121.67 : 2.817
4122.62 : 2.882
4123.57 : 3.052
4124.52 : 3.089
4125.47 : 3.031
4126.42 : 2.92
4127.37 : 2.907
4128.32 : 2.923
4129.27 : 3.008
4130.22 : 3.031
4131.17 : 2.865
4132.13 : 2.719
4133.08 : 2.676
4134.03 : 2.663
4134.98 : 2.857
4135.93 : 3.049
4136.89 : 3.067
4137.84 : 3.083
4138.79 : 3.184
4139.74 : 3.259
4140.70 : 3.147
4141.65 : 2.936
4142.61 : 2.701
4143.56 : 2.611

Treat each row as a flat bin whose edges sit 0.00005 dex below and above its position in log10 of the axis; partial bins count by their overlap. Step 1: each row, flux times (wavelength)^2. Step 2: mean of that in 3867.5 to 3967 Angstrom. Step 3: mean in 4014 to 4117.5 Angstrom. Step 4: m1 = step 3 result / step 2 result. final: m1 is 1.4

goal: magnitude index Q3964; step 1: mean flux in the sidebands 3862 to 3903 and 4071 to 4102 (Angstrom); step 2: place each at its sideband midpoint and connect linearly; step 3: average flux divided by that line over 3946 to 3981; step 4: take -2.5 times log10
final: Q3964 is 0.25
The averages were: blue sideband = 2.32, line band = 1.98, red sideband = 2.73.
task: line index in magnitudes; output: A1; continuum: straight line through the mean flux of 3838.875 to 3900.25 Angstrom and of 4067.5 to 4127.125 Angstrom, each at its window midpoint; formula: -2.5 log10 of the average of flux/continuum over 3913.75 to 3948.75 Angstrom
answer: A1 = 0.360 mag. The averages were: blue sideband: 2.3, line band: 1.74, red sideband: 2.77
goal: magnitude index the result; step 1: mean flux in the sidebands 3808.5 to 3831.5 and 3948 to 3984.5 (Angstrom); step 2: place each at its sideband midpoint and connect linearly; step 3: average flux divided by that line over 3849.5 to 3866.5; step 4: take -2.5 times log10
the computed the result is -0.18 mag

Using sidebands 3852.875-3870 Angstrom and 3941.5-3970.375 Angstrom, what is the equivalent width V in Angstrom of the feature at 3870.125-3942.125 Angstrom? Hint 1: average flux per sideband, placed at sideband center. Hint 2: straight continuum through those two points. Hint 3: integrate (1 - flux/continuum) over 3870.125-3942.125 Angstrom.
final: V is 7.4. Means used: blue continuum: 2.49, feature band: 2.02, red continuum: 1.96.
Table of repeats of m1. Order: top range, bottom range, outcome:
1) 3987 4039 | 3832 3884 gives 1.35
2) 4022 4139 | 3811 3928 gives 1.42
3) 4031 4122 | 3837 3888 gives 1.33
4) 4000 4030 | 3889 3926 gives 1.32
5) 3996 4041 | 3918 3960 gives 1.58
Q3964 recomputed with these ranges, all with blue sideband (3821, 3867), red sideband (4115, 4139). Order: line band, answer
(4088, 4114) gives 0.07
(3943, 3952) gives 0.07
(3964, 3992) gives 0.21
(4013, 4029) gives -0.10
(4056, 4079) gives 0.04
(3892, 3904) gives -0.03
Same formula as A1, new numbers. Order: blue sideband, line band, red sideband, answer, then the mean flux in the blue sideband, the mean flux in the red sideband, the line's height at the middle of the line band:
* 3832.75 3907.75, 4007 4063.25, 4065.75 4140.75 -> -0.077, 2.22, 2.8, 2.63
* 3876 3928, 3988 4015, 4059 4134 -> -0.119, 2.24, 2.76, 2.51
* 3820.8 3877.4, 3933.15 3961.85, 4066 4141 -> 0.217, 2.14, 2.8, 2.39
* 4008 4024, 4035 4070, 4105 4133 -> 0.041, 2.86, 2.92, 2.88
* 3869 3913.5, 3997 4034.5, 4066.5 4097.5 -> -0.075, 2.27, 2.81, 2.62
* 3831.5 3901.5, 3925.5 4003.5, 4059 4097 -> 0.215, 2.21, 2.78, 2.47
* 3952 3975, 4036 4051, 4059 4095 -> -0.156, 1.75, 2.77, 2.47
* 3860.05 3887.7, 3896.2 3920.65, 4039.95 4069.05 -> 0.025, 2.38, 2.74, 2.45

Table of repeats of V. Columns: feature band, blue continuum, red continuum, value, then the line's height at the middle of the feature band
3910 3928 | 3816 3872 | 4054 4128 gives 0.2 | 2.31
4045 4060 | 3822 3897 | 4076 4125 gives -0.6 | 2.64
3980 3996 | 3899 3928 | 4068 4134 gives -1.6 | 2.48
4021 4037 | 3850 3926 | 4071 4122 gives -1.2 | 2.62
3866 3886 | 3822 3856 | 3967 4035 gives -2.8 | 2.11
